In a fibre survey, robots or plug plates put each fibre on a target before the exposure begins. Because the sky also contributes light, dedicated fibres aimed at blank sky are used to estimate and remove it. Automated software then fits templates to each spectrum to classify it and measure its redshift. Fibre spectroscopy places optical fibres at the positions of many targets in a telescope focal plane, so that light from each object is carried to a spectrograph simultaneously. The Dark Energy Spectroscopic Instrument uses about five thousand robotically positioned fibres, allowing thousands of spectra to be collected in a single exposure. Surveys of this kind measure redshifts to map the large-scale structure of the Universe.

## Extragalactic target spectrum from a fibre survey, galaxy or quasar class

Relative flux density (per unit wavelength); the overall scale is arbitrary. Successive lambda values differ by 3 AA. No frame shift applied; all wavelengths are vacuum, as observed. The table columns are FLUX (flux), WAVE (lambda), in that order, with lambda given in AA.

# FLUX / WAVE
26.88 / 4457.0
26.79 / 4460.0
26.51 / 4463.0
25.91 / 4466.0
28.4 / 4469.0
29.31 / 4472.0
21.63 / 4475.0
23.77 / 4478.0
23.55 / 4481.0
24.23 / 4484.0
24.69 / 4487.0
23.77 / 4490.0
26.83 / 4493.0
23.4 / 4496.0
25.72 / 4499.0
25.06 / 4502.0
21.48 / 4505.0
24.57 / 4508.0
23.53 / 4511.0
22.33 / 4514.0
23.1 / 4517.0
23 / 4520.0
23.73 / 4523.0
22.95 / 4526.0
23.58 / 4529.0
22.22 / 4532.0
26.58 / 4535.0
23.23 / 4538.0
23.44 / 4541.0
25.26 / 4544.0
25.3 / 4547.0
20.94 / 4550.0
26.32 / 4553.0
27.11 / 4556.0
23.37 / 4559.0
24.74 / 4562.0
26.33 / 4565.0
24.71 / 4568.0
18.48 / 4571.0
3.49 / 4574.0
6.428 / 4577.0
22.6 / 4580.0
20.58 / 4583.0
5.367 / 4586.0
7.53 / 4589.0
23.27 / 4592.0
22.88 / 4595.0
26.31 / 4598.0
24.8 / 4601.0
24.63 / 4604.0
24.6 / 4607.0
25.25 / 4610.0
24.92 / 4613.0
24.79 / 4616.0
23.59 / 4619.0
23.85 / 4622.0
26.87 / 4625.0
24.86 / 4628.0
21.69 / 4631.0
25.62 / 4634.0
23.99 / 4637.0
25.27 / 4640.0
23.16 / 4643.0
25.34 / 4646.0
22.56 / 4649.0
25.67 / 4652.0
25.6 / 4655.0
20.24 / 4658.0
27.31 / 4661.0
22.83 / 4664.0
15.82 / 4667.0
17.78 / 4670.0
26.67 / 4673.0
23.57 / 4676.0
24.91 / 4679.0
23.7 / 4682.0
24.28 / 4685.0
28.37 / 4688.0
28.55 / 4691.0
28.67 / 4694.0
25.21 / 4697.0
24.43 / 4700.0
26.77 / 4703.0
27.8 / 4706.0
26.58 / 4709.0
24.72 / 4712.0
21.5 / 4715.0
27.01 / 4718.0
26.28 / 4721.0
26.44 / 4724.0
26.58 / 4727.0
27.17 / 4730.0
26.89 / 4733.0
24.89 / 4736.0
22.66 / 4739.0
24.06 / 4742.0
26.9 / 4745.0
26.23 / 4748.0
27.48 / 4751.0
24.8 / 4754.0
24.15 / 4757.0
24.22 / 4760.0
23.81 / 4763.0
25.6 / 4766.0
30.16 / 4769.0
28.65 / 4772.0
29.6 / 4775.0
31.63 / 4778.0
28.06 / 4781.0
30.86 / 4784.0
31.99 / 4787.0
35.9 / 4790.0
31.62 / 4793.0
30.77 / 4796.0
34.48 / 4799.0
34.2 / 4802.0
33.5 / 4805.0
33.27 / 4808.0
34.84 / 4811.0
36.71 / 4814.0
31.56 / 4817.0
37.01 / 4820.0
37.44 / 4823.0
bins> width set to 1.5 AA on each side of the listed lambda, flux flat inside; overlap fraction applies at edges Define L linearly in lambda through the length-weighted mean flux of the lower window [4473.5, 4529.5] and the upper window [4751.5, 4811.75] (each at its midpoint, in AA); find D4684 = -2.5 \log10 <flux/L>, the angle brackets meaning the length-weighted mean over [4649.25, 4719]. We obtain 0.13 mag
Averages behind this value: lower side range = 23.7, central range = 24.6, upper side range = 30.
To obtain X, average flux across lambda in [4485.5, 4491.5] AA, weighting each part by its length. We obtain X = 24.2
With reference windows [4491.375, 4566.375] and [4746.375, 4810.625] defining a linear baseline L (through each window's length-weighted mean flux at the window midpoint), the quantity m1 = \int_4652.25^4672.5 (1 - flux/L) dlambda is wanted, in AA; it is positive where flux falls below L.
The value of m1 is 3.7 AA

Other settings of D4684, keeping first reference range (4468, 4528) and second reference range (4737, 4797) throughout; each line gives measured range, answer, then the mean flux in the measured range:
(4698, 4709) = 0.03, 26.3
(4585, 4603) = 0.33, 18.9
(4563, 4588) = 0.50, 16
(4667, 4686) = 0.17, 22.9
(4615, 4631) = 0.06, 24.5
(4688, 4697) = -0.04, 28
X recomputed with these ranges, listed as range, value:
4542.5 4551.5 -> 23.8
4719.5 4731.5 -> 26.6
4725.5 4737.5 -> 26.4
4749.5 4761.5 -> 25.2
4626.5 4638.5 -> 24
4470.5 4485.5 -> 24.5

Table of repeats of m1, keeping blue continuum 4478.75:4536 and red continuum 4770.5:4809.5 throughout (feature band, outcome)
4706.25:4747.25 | 6.12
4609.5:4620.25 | 0.93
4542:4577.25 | 5.17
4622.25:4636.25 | 1.38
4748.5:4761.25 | 2.32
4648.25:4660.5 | 1.82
